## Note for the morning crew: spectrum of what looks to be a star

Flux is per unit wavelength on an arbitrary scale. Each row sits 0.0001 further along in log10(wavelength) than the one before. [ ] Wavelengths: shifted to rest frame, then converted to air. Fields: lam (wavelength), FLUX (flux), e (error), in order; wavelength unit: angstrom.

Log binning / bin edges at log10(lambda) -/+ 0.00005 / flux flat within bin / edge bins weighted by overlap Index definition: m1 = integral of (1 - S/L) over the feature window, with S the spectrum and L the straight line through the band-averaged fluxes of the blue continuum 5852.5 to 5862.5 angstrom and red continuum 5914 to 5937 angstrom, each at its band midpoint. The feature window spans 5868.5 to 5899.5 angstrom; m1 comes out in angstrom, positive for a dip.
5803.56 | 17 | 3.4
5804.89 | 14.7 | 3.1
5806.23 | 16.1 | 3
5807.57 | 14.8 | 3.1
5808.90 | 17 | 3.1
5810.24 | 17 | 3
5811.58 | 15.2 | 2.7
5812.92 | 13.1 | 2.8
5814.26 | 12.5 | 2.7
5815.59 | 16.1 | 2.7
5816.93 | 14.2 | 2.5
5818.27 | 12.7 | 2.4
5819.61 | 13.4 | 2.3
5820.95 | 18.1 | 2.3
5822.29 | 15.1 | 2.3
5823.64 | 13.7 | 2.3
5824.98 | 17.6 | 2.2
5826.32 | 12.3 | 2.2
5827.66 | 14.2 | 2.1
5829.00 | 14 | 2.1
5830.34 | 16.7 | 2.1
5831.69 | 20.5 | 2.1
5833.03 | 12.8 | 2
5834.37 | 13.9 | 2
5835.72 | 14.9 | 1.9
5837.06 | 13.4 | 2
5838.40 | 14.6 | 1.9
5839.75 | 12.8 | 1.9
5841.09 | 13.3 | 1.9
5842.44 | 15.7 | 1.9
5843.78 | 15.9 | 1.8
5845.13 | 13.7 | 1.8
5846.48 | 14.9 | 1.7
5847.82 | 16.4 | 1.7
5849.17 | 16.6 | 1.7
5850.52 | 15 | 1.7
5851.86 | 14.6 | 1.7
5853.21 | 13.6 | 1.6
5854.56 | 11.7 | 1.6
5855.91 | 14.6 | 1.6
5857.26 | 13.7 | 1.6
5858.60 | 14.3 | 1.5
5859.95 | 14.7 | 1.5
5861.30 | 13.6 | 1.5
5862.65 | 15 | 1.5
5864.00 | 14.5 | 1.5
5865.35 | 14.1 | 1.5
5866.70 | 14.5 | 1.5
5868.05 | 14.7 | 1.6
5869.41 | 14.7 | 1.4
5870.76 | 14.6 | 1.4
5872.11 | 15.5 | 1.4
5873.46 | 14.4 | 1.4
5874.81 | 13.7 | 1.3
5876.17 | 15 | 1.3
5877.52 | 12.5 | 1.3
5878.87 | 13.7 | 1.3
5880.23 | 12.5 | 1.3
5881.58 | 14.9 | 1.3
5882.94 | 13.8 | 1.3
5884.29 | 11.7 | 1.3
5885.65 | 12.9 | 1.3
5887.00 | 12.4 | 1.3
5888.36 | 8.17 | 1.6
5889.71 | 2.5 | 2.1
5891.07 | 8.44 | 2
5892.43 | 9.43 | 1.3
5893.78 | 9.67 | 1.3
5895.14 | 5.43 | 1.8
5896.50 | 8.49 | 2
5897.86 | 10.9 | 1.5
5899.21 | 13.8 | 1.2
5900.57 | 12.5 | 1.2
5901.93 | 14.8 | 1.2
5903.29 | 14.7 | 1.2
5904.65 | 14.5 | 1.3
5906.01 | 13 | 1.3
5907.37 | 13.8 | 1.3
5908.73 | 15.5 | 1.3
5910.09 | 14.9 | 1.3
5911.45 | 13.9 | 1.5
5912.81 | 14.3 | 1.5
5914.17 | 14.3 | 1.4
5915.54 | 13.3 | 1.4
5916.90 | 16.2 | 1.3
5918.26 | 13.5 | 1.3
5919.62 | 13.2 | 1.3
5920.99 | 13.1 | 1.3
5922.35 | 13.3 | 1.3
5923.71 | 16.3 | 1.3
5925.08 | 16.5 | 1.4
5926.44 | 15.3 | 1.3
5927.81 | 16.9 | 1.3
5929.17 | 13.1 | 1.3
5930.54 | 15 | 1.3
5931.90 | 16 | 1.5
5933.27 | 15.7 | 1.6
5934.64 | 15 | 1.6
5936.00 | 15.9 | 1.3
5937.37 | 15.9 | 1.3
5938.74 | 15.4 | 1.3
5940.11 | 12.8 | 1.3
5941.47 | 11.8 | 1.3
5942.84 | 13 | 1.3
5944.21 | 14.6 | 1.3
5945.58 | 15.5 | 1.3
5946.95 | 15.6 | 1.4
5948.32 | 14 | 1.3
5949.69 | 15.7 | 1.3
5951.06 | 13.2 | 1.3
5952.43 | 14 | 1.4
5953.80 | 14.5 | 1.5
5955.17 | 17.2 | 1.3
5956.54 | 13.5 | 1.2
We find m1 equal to 5.5 angstrom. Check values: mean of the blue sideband 13.8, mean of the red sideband 14.9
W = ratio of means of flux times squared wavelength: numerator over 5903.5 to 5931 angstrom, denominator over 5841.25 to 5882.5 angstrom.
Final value 1.02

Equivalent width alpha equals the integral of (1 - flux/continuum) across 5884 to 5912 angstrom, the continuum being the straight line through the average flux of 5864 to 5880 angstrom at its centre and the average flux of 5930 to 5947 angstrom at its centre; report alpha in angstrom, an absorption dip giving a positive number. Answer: 5.8 angstrom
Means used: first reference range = 14.3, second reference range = 14.8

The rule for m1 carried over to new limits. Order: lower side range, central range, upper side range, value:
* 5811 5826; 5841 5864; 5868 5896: -2.5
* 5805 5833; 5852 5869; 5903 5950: 0.9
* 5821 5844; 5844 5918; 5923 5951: 8.2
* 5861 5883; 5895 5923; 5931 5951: 2.2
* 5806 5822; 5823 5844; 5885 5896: -2.2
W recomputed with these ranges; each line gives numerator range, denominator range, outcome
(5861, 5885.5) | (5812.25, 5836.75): 0.97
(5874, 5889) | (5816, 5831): 0.89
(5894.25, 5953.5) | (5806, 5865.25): 0.98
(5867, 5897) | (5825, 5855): 0.82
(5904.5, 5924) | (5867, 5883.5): 1.01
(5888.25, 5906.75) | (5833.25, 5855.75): 0.75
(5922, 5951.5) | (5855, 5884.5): 1.08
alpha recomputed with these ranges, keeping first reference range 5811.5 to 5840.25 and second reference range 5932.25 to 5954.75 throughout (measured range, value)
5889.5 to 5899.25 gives 4.05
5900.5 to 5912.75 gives 0.28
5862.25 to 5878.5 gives 0.22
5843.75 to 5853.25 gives -0.33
